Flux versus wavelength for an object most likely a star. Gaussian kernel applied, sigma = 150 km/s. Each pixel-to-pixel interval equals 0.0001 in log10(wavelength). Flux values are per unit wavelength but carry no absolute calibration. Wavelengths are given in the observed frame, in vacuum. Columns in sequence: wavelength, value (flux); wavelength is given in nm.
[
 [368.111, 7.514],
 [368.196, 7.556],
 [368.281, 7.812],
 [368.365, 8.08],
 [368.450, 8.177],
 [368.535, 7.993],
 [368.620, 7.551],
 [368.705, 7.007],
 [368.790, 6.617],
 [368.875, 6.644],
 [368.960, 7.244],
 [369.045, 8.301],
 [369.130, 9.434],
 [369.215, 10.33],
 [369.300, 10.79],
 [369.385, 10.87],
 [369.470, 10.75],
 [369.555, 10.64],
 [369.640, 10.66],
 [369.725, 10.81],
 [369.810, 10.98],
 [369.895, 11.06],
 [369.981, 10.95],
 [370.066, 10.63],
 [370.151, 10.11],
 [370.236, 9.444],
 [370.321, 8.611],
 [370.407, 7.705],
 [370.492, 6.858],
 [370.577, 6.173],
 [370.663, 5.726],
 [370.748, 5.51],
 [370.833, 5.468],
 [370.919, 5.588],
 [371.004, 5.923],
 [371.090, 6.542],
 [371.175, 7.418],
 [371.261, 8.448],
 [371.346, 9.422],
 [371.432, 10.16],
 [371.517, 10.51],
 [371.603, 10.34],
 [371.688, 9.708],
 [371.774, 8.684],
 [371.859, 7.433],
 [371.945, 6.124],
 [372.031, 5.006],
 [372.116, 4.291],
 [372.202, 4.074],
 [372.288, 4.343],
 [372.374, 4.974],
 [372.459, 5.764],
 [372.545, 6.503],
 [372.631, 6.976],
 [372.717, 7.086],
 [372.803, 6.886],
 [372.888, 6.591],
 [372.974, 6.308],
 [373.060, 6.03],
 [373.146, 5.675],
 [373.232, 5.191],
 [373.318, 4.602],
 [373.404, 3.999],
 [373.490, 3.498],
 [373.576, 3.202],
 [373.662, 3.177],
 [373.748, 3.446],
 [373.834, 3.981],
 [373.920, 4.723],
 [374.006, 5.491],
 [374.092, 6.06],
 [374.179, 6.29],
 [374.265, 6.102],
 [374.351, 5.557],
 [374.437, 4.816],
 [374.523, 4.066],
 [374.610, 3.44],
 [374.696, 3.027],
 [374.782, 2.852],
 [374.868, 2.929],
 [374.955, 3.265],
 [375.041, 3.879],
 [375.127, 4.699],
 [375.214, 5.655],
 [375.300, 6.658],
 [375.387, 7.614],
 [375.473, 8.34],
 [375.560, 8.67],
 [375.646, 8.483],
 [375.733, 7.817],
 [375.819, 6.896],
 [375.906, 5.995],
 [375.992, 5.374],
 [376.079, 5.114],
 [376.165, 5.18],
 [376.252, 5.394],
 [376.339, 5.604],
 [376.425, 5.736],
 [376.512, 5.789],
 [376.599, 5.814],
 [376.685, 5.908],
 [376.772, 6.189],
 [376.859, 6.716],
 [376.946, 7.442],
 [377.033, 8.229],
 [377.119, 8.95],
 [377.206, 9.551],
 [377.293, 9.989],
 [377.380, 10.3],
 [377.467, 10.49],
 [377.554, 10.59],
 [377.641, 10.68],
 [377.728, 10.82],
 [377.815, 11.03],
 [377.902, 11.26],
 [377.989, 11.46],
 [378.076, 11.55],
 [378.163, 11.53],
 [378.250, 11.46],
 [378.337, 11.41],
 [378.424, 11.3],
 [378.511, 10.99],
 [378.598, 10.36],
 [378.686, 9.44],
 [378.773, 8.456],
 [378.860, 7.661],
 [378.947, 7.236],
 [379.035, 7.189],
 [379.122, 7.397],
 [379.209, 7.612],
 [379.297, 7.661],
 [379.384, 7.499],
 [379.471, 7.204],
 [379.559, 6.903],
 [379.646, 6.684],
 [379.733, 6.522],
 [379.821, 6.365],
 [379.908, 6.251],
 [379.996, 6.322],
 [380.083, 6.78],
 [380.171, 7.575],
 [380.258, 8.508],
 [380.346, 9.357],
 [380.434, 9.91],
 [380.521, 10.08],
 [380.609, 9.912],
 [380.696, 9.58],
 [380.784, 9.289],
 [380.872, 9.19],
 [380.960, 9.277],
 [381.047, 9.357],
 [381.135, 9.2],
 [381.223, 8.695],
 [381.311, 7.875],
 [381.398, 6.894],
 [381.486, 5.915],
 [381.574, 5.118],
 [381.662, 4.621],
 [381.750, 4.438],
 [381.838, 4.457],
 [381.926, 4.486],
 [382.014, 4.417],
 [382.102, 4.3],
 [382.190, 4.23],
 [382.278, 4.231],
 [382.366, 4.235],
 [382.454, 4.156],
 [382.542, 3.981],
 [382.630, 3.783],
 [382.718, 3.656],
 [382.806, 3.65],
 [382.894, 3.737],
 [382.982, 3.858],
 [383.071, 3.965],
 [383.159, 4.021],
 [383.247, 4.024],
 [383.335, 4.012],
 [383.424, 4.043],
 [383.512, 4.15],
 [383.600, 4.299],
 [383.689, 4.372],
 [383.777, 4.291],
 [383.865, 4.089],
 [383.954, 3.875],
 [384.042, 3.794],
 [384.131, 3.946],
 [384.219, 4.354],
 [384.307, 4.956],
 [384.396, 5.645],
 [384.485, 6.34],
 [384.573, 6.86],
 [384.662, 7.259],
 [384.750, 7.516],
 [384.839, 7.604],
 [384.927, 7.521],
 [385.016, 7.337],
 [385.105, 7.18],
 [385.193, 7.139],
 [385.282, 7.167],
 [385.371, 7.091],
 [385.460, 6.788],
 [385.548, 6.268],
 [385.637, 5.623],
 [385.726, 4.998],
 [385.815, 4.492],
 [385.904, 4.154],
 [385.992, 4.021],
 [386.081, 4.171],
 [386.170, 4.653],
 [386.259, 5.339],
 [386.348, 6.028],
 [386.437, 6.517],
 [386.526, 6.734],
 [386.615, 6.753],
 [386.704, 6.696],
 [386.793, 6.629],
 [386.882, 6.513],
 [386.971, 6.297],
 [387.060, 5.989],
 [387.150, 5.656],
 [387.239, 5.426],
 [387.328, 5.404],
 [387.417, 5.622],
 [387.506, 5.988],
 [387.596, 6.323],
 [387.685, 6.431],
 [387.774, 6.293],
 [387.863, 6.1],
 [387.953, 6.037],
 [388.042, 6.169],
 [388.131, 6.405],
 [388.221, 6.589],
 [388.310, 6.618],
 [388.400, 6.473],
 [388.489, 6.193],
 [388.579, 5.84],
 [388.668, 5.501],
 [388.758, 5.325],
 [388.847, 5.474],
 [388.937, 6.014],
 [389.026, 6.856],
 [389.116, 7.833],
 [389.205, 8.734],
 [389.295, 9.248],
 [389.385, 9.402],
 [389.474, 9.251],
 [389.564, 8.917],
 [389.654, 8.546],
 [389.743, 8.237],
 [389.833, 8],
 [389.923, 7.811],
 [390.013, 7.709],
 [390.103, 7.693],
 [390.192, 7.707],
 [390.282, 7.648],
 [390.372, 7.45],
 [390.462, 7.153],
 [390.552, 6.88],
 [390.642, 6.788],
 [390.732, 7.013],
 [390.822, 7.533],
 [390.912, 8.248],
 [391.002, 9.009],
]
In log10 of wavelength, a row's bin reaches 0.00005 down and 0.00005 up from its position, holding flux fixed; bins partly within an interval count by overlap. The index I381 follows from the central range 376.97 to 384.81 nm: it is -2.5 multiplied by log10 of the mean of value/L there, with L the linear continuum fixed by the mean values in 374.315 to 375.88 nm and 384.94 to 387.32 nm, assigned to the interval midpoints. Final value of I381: -0.23 mag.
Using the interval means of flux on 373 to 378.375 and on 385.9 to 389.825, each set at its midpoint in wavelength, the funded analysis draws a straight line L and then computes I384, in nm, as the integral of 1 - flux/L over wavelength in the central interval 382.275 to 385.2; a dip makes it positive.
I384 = 0.73 nm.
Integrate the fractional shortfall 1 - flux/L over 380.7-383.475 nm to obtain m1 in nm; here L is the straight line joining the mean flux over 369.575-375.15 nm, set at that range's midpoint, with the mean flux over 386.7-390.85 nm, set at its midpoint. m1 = 0.52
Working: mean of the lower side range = 6.41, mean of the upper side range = 6.9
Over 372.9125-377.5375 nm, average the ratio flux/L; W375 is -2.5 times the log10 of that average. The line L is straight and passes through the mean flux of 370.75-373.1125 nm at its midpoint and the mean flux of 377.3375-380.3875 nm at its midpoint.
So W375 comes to 0.32 mag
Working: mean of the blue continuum 6.88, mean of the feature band 5.89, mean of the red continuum 8.96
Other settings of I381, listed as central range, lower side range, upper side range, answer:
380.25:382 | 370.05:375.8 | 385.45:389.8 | -0.23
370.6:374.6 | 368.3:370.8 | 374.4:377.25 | 0.23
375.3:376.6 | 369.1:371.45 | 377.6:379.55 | 0.38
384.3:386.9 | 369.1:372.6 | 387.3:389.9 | 0.15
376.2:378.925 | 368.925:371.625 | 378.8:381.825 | -0.15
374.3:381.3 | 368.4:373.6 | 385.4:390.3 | -0.09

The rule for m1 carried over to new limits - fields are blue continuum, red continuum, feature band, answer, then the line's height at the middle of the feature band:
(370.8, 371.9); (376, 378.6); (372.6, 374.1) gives 0.58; 8.38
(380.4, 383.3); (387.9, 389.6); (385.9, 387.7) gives 0.24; 6.7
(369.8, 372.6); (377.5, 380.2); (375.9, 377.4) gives 0.30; 8.5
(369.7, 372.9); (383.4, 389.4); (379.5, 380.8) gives -0.26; 6.65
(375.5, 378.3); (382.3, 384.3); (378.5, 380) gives -0.19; 6.75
